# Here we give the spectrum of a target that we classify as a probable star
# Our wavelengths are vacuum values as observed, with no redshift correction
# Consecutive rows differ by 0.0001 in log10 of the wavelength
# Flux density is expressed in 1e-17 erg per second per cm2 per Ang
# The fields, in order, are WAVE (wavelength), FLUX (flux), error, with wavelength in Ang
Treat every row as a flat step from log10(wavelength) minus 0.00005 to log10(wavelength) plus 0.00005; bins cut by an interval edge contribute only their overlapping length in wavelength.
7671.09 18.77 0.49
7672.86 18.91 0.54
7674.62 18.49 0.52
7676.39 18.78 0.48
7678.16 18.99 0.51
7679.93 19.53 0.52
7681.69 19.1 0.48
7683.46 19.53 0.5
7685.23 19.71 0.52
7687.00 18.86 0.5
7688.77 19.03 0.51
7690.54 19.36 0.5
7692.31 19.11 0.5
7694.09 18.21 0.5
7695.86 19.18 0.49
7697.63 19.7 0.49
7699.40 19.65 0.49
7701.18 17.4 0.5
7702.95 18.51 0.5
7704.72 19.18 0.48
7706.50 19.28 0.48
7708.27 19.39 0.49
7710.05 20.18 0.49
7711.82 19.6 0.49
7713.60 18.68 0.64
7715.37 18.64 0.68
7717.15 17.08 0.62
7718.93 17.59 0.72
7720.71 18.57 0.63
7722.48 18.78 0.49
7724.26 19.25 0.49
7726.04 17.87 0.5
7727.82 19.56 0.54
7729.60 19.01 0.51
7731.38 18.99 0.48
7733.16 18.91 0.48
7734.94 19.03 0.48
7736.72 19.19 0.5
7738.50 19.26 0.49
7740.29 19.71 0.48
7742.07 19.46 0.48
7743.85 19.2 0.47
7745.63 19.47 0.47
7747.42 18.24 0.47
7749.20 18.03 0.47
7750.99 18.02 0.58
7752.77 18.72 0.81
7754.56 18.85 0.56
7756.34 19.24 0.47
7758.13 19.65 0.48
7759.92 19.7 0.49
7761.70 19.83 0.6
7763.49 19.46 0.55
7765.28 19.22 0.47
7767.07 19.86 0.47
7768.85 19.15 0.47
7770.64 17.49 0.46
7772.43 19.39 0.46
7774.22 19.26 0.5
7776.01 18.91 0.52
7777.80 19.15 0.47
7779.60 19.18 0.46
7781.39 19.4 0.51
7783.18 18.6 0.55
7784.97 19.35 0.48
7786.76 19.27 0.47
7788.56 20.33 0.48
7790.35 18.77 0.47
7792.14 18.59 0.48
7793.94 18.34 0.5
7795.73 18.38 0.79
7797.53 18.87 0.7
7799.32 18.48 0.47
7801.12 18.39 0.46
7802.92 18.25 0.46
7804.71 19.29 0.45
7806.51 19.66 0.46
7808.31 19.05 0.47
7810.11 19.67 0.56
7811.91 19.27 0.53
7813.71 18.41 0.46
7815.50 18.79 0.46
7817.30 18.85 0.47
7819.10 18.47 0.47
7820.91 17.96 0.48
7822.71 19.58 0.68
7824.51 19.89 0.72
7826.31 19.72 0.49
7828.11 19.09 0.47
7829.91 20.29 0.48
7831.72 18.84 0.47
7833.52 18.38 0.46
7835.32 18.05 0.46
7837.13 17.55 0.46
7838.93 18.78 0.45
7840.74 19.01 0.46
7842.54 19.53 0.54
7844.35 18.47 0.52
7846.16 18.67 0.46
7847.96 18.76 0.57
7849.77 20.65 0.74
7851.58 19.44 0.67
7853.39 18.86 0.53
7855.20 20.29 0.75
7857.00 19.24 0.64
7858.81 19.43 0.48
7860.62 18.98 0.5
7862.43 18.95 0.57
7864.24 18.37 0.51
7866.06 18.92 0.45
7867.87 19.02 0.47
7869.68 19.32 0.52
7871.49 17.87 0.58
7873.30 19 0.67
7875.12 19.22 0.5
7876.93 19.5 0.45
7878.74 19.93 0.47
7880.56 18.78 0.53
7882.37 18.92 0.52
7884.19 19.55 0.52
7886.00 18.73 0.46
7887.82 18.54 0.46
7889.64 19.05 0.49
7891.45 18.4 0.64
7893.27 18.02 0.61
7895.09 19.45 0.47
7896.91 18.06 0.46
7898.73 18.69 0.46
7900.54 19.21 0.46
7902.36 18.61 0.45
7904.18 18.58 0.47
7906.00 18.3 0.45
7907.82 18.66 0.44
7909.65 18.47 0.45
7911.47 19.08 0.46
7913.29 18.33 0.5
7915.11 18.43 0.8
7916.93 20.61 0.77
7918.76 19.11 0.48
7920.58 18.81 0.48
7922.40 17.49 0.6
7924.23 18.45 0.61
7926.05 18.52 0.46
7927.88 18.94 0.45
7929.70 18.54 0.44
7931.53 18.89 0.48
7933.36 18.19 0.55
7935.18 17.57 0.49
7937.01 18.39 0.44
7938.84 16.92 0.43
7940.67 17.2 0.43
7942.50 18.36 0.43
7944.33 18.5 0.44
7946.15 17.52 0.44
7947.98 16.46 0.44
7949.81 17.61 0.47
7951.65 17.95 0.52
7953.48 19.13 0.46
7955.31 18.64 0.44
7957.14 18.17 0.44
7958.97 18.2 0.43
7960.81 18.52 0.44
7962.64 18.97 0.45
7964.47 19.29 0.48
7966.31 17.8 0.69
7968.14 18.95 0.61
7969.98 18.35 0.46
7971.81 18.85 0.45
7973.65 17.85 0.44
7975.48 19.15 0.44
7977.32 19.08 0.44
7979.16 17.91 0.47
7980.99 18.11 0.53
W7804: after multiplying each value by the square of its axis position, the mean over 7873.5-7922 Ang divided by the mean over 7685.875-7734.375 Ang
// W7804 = 1.05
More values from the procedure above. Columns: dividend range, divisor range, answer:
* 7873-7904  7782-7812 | 1.02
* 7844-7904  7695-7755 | 1.04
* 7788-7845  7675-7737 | 1.03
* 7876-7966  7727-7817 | 1.01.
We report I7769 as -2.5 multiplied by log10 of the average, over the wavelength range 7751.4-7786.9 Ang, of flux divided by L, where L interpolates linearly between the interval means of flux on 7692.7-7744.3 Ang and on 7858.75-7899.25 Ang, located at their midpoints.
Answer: -0.01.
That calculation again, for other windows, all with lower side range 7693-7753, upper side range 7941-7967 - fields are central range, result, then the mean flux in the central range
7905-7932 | -0.02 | 18.7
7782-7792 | -0.03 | 19.2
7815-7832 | -0.03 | 19.2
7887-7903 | -0.02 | 18.7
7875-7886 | -0.05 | 19.3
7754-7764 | -0.04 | 19.5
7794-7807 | 0.00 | 18.7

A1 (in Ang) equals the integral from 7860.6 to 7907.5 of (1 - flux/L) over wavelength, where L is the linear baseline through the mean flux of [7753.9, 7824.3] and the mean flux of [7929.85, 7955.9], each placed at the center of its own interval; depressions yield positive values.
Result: -1.2 Ang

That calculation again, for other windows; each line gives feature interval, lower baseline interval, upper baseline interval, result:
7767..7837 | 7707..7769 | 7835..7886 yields 0.24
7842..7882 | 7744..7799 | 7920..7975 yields -1.12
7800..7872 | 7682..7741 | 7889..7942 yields -1.22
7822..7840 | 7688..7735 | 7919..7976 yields -0.43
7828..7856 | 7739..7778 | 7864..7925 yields -0.17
